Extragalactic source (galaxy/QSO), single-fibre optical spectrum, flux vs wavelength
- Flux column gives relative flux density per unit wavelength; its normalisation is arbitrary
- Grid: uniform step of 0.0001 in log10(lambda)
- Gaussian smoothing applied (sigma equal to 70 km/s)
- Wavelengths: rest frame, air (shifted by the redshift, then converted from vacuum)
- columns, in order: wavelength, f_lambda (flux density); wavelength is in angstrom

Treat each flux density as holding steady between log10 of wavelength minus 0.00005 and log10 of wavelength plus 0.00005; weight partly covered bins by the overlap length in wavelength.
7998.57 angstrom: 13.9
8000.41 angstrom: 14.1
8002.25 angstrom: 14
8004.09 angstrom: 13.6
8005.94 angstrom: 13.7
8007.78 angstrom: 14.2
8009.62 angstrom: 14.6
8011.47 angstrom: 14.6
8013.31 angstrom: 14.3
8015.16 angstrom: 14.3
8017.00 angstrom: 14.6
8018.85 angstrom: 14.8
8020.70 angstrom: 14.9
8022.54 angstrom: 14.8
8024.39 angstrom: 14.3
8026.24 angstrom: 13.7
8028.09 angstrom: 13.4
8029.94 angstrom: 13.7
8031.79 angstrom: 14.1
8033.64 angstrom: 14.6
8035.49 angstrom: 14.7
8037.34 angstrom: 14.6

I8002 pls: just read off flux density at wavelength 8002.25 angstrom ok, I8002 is 14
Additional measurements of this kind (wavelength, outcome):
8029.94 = 13.7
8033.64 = 14.6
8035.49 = 14.7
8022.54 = 14.8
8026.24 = 13.7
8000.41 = 14.1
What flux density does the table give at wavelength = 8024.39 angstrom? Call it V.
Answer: 14.3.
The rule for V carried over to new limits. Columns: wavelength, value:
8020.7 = 14.9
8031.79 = 14.1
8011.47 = 14.6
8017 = 14.6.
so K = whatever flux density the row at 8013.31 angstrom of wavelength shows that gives 14.3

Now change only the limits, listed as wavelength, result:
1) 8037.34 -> 14.6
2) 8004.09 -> 13.6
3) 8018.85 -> 14.8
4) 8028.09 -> 13.4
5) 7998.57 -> 13.9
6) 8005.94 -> 13.7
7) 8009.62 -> 14.6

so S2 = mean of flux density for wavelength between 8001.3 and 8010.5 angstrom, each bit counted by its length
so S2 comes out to 14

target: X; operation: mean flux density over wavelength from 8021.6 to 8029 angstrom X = 14.1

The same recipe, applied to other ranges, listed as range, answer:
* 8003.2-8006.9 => 13.6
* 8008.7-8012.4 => 14.6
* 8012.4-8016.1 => 14.3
